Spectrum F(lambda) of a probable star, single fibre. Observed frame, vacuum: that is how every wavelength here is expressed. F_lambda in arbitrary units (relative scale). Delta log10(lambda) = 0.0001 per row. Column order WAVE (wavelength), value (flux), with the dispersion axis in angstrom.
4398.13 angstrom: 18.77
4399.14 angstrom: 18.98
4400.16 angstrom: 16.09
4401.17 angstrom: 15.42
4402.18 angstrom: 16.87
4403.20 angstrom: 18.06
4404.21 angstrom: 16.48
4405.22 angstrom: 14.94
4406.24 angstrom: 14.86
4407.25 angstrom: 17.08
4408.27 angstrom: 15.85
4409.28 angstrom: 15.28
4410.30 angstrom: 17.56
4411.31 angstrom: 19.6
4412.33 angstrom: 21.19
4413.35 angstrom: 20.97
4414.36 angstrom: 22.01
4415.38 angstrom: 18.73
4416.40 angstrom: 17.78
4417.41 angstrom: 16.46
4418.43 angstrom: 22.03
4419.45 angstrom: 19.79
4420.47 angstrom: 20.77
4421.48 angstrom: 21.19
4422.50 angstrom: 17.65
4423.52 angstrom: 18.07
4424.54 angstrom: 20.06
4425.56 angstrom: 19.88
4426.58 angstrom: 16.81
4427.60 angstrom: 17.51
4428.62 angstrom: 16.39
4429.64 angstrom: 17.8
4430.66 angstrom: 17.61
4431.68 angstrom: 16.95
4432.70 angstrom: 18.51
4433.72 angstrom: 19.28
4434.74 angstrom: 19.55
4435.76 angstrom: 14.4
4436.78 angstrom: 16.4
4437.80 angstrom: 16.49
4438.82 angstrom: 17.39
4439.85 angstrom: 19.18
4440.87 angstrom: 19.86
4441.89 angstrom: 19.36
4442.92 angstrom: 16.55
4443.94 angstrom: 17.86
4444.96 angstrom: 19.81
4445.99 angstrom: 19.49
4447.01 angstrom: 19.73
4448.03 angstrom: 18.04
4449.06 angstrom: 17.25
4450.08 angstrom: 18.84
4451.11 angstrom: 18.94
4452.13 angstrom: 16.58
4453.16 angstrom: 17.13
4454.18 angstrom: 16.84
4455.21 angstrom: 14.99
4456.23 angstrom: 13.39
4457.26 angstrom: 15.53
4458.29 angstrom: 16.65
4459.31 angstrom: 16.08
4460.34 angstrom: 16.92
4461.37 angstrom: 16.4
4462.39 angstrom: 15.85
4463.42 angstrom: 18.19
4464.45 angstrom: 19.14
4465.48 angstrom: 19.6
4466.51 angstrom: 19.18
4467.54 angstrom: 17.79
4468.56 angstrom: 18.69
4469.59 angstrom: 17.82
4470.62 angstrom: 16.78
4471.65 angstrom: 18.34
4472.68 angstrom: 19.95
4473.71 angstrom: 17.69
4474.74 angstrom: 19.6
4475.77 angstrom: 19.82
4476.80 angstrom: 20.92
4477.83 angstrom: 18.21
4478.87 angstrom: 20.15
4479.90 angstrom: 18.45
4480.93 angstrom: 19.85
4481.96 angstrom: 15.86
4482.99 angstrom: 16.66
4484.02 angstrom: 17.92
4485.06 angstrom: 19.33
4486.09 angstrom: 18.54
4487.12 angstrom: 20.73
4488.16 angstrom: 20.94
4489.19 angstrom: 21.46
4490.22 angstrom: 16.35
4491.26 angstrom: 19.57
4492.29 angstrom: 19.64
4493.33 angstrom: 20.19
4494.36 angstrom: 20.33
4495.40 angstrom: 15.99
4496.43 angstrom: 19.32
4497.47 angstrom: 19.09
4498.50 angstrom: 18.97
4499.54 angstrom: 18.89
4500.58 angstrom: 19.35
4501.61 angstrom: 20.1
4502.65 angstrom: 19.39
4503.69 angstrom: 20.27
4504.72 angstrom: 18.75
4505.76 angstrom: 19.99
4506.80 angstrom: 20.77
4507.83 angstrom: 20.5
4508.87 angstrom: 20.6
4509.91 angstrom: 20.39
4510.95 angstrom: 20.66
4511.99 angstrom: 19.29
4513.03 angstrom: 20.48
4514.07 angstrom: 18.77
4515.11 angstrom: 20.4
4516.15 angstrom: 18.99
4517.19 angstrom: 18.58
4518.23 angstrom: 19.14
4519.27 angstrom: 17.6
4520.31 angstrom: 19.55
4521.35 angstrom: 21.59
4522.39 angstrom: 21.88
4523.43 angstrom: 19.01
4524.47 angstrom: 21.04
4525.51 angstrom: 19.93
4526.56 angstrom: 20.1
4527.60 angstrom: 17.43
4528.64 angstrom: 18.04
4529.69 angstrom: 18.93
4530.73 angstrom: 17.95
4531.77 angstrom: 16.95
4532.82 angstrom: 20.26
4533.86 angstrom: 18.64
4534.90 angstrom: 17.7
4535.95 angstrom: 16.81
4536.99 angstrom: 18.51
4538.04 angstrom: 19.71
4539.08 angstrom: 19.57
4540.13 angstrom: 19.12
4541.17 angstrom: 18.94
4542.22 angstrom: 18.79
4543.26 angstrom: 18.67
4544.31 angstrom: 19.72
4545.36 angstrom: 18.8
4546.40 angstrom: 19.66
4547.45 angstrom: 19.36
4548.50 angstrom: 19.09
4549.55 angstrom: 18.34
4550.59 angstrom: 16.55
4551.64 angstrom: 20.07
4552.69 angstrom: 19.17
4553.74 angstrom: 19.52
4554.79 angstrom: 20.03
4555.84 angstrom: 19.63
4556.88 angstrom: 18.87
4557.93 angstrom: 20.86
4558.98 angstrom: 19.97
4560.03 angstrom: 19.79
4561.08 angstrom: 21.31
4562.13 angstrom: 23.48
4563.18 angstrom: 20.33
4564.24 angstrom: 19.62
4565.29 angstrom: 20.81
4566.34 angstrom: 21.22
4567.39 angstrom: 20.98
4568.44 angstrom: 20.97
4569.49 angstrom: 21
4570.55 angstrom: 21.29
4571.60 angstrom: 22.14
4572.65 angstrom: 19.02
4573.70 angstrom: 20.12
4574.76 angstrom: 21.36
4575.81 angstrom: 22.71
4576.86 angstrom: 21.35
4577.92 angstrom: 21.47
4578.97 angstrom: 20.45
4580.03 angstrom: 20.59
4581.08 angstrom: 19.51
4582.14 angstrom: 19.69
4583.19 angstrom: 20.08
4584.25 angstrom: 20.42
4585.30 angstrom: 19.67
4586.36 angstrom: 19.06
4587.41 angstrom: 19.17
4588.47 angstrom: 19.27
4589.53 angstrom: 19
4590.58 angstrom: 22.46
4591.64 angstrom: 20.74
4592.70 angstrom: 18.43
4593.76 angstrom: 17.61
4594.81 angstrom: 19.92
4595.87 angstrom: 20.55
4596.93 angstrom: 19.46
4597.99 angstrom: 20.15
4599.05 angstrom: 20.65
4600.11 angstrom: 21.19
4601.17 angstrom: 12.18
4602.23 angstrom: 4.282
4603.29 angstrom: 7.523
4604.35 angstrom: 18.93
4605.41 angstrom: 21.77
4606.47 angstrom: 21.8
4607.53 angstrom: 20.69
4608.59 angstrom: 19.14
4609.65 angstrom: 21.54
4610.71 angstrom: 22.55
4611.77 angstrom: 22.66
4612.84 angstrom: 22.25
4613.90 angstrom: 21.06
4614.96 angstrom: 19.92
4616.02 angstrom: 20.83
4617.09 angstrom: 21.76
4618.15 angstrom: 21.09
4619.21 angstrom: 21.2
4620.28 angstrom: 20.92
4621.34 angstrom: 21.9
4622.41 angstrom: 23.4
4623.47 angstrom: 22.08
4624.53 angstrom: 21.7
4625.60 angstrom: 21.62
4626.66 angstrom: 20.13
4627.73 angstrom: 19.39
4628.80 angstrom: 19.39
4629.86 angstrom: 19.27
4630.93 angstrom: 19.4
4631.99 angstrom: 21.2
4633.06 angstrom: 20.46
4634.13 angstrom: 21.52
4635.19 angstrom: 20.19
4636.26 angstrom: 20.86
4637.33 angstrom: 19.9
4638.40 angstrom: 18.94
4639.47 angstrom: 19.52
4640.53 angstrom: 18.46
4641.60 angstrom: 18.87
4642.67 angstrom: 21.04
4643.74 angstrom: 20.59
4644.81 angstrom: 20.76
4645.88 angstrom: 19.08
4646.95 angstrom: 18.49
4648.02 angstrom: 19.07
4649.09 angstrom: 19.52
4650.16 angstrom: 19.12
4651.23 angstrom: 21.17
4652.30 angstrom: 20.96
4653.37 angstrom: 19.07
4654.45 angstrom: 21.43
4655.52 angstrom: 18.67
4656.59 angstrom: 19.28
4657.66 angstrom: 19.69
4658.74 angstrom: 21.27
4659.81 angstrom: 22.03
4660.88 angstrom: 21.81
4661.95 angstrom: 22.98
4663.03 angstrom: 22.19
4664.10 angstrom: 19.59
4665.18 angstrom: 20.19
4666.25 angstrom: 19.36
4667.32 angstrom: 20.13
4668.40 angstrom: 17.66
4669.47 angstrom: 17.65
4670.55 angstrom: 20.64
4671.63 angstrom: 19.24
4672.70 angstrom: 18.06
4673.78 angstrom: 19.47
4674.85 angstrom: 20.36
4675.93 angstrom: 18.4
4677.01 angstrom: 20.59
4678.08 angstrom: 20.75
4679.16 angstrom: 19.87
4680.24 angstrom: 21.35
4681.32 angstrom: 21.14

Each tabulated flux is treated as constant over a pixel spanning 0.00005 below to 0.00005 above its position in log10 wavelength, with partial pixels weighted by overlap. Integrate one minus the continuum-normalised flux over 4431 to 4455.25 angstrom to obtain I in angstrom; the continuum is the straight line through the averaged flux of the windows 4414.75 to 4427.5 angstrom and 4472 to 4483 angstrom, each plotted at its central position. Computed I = 1.4 angstrom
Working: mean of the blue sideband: 19.1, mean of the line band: 17.9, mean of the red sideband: 18.9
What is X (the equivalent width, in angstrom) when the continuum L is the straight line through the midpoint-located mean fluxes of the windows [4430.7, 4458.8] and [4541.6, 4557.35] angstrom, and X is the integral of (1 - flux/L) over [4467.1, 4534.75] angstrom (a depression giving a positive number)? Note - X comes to -3.0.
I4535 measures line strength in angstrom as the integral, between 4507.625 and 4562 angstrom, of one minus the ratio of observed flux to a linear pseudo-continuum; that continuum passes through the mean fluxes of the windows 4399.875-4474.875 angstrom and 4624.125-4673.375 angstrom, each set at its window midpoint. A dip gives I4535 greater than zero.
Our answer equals -1.39 angstrom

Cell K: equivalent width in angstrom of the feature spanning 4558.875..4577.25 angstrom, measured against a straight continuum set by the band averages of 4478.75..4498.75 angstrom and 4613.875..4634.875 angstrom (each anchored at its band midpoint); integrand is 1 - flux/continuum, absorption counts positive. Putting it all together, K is -0.82 angstrom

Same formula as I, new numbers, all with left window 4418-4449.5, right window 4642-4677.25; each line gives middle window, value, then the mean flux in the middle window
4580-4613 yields 0.75 angstrom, 19.1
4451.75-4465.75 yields 1.50 angstrom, 16.6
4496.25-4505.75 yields -0.25 angstrom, 19.4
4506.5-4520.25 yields -0.51 angstrom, 19.7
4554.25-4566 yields -0.70 angstrom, 20.4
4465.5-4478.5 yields -0.06 angstrom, 18.8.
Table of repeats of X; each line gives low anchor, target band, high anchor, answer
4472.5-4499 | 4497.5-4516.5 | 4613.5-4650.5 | -0.6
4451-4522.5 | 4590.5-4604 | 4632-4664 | 1.8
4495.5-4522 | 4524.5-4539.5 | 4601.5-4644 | 0.8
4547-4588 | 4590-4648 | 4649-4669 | 1.3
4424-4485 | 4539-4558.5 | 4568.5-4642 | 0.0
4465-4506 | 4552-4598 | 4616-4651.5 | -1.1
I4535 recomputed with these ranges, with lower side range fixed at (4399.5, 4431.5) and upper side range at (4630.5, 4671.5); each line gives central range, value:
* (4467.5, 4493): -0.34 angstrom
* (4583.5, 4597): -0.09 angstrom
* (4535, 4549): 0.15 angstrom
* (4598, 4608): 1.50 angstrom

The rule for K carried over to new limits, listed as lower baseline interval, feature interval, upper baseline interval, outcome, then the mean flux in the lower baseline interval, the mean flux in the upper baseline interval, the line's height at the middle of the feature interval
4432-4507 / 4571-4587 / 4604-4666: -0.54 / 18.4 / 20.6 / 19.8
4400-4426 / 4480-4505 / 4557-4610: -0.15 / 18.3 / 19.7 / 18.9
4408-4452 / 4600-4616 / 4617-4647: 1.37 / 18.5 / 20.5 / 20.2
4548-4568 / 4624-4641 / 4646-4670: -0.08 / 20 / 20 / 20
